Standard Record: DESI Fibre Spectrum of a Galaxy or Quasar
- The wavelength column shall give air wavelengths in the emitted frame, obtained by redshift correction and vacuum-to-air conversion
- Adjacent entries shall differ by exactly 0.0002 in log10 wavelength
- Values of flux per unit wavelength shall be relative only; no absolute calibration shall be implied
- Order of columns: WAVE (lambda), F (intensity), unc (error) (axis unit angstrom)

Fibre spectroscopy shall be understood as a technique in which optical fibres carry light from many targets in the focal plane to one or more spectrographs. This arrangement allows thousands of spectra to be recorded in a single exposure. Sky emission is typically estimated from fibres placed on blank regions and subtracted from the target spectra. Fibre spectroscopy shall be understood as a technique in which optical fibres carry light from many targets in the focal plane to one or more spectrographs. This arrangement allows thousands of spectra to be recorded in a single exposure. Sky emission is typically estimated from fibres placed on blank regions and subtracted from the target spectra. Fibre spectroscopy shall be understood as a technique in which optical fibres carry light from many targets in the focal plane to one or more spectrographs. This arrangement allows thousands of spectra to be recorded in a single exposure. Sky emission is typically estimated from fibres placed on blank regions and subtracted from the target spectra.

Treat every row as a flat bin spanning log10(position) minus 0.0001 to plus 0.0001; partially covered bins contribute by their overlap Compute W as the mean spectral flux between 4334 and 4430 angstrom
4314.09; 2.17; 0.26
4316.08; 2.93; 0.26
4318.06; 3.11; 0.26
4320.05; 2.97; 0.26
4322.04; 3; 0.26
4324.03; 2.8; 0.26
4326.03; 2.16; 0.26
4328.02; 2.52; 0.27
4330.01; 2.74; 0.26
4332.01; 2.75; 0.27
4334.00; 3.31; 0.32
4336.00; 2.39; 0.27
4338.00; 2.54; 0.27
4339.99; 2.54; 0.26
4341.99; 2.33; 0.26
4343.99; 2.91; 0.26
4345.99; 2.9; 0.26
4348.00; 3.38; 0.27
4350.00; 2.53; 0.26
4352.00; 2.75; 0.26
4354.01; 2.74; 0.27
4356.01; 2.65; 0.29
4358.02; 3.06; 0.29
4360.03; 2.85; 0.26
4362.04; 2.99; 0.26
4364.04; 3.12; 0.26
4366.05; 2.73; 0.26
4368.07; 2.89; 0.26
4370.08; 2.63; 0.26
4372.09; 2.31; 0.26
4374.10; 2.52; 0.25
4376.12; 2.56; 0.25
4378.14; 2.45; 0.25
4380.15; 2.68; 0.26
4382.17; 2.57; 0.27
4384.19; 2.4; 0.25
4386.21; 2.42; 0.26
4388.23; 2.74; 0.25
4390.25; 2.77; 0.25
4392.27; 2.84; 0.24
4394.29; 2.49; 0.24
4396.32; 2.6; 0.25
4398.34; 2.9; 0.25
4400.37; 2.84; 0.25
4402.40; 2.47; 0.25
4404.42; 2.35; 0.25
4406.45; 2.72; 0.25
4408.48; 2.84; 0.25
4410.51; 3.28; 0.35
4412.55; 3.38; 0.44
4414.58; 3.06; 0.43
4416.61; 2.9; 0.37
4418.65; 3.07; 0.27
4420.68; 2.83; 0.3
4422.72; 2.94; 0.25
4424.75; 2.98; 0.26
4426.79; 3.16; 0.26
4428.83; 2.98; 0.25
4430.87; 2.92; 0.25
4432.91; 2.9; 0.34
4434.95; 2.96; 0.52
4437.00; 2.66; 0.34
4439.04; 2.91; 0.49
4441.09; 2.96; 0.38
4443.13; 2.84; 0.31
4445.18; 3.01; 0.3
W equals 2.77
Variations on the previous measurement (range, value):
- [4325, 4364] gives 2.75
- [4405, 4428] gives 3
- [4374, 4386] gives 2.52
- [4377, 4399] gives 2.62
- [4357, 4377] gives 2.77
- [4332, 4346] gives 2.69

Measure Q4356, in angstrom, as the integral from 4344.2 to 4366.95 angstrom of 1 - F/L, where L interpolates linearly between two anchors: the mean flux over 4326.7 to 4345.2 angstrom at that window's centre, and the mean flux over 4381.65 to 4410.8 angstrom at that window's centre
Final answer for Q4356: -1.9 angstrom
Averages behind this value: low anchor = 2.66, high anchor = 2.67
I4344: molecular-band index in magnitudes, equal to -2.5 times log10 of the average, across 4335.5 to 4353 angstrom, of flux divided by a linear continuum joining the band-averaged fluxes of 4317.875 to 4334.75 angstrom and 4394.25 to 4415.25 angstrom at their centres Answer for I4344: 0.038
